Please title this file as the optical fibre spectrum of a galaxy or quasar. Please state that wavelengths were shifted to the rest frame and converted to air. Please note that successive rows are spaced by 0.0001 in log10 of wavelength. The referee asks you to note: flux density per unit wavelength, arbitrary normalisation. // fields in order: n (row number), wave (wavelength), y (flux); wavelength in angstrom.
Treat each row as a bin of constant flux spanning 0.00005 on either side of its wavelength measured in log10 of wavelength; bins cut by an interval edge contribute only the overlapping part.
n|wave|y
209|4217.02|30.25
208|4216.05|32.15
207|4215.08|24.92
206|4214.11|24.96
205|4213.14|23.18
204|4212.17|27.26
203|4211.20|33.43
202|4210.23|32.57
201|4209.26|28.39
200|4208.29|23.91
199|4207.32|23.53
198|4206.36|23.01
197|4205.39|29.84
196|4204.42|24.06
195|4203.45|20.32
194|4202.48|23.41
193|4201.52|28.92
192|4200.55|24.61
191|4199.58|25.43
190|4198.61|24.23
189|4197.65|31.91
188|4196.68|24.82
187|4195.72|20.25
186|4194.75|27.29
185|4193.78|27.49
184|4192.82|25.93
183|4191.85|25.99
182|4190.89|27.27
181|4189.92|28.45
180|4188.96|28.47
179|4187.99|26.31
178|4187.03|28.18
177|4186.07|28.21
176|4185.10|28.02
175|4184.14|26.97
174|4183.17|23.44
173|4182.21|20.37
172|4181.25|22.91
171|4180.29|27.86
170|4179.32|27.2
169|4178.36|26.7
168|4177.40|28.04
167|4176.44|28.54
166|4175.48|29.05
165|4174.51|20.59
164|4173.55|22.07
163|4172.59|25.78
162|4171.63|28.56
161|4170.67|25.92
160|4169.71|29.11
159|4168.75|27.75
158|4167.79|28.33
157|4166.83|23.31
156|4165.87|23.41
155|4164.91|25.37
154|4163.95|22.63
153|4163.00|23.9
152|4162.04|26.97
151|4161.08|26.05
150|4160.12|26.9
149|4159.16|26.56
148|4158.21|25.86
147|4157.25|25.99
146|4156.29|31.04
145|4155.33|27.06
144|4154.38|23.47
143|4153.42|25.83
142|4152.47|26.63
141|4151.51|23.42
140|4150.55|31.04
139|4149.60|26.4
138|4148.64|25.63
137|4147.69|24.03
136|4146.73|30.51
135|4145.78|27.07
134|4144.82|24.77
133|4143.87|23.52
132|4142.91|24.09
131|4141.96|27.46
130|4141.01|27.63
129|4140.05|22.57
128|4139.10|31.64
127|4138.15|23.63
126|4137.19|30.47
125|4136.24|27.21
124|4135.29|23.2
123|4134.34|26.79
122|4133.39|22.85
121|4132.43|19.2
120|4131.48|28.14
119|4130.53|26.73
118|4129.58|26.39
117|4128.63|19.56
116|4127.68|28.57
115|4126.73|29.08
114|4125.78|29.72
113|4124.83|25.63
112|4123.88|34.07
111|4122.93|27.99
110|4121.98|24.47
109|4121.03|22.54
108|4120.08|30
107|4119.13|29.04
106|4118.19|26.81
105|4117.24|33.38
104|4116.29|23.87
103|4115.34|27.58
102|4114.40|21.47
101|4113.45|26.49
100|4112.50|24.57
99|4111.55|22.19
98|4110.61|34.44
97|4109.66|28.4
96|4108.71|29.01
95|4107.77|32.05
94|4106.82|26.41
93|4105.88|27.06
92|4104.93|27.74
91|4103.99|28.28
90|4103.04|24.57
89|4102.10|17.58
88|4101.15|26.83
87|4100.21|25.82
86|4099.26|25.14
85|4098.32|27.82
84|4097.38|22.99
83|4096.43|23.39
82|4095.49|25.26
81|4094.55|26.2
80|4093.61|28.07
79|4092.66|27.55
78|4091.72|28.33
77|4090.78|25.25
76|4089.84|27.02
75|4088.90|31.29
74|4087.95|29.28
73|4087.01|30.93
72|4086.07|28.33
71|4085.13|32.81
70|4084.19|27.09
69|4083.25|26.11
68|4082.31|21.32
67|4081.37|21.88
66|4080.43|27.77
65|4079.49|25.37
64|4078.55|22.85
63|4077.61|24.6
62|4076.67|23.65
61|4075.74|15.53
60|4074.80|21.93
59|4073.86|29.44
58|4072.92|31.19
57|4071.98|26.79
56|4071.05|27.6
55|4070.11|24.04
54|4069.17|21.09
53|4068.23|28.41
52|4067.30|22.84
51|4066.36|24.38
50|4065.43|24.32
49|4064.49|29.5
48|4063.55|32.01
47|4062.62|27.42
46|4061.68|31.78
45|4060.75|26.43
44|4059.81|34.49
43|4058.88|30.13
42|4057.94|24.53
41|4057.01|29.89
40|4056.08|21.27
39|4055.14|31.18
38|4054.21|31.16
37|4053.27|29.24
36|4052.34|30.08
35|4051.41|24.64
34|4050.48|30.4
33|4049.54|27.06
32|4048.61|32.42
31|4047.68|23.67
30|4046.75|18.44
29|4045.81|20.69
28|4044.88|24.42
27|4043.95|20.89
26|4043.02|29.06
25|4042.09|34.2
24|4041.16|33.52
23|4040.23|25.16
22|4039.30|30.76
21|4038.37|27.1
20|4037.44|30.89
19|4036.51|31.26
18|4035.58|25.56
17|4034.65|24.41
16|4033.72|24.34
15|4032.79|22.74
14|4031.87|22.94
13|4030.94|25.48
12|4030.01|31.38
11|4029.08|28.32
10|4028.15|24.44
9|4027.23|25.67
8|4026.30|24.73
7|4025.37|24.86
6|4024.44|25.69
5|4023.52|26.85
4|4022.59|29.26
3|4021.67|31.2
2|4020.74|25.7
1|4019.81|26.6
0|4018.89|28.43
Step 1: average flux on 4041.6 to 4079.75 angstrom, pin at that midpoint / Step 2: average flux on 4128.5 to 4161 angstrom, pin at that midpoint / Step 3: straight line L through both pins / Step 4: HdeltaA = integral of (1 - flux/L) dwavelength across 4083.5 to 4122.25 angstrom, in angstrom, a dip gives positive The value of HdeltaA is -1.0 angstrom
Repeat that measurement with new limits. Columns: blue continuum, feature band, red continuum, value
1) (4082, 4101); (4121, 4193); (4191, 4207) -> -0.40 angstrom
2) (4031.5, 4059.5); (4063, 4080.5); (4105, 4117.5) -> 1.17 angstrom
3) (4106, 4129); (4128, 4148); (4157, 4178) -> 0.88 angstrom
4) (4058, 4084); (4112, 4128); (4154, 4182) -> -0.81 angstrom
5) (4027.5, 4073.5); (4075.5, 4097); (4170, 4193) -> 0.63 angstrom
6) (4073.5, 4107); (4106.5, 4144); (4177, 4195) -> -0.91 angstrom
